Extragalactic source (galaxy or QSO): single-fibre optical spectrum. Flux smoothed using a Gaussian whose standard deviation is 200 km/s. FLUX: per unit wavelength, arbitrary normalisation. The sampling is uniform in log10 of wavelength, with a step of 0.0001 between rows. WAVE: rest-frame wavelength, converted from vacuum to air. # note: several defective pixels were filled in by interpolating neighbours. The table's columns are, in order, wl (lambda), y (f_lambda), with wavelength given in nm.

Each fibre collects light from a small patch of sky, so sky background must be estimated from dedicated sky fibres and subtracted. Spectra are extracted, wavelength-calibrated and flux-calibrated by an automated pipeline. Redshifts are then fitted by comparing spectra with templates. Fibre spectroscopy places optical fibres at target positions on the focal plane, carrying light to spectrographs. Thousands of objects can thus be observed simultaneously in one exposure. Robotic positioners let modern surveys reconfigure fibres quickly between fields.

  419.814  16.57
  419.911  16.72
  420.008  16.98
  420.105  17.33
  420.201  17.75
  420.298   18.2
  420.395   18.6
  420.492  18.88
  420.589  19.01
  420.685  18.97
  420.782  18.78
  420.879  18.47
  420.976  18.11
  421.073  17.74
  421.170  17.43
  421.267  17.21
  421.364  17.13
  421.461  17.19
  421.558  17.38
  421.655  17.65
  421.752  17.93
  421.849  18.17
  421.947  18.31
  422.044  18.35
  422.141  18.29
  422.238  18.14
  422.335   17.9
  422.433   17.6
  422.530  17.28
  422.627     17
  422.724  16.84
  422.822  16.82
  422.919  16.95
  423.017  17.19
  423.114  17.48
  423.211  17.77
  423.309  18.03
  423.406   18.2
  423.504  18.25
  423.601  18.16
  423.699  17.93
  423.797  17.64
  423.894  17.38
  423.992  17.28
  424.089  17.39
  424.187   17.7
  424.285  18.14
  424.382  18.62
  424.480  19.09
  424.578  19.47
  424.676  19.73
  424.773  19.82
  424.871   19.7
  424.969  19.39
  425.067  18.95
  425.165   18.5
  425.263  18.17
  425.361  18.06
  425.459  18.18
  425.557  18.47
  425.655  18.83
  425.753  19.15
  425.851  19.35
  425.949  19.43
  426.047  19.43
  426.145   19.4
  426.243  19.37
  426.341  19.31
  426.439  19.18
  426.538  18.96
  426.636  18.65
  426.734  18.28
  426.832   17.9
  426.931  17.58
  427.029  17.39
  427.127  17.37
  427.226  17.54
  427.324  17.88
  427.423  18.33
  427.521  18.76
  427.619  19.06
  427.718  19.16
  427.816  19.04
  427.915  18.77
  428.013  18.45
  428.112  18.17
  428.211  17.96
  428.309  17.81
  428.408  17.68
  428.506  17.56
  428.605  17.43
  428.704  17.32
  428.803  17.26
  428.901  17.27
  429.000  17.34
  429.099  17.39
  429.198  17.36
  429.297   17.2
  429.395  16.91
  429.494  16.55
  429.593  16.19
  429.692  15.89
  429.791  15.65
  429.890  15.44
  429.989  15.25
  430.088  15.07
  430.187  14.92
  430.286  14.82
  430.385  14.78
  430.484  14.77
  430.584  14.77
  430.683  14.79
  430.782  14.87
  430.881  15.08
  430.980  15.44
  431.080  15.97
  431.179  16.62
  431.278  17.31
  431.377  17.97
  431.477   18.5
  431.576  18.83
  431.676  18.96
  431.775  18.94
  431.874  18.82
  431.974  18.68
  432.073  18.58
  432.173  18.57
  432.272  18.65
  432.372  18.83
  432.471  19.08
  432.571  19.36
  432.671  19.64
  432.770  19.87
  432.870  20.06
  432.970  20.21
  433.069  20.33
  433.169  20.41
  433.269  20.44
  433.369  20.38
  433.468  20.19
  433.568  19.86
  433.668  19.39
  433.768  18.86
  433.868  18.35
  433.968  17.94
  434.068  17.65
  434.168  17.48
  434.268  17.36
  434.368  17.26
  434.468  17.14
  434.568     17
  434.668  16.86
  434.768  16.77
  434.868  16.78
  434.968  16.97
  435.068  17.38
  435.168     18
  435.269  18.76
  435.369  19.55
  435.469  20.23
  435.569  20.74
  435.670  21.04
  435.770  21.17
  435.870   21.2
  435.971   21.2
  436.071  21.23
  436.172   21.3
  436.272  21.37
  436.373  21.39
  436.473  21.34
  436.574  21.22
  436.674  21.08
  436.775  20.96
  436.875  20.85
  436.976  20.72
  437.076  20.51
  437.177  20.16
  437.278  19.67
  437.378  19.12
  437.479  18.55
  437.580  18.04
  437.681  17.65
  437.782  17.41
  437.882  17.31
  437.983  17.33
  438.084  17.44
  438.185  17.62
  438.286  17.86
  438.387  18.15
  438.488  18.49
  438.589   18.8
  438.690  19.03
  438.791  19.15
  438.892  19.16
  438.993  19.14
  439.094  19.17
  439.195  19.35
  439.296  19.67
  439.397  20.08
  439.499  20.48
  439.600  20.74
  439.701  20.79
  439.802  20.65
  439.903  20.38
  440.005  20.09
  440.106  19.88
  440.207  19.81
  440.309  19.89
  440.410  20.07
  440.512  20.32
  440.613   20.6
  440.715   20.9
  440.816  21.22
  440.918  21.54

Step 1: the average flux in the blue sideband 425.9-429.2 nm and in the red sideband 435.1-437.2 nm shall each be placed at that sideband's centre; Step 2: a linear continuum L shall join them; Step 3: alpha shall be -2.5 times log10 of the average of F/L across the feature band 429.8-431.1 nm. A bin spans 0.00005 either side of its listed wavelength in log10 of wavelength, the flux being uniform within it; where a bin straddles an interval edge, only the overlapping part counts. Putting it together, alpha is 0.25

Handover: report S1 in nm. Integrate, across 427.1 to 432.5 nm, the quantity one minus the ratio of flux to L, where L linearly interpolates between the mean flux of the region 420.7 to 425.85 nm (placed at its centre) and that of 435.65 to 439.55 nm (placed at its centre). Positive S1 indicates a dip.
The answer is 0.447 nm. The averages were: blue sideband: 18.1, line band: 17.2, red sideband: 19.6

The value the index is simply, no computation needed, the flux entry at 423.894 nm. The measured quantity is 17.38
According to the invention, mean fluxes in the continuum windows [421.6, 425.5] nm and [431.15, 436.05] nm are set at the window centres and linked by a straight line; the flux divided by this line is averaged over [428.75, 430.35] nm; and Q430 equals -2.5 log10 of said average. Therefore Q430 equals 0.14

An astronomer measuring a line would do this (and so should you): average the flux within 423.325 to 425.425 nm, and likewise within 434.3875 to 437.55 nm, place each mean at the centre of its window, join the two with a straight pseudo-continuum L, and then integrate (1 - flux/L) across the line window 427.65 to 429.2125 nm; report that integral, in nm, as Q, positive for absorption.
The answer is 0.08 nm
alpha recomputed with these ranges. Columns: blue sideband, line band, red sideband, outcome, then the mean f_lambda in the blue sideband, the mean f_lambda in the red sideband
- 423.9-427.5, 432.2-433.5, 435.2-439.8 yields -0.03 mag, 18.6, 19.7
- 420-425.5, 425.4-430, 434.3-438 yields 0.03 mag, 18.1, 19.3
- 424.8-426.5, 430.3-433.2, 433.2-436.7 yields 0.08 mag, 19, 19.3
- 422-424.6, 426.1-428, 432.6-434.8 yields -0.02 mag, 17.8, 18.8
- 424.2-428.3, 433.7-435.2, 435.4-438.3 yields 0.12 mag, 18.7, 19.9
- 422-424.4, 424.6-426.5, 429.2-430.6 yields -0.13 mag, 17.7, 15.7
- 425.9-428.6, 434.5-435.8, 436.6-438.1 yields 0.03 mag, 18.4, 19.2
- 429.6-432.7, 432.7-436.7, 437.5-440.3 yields -0.09 mag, 16.9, 19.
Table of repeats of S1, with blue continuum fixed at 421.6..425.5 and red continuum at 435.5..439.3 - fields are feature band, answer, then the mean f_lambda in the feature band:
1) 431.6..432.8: 0.004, 19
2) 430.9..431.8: 0.069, 17.5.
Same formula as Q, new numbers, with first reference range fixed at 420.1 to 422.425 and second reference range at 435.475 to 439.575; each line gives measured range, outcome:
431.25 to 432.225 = 0.028 nm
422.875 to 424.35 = 0.046 nm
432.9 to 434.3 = 0.002 nm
